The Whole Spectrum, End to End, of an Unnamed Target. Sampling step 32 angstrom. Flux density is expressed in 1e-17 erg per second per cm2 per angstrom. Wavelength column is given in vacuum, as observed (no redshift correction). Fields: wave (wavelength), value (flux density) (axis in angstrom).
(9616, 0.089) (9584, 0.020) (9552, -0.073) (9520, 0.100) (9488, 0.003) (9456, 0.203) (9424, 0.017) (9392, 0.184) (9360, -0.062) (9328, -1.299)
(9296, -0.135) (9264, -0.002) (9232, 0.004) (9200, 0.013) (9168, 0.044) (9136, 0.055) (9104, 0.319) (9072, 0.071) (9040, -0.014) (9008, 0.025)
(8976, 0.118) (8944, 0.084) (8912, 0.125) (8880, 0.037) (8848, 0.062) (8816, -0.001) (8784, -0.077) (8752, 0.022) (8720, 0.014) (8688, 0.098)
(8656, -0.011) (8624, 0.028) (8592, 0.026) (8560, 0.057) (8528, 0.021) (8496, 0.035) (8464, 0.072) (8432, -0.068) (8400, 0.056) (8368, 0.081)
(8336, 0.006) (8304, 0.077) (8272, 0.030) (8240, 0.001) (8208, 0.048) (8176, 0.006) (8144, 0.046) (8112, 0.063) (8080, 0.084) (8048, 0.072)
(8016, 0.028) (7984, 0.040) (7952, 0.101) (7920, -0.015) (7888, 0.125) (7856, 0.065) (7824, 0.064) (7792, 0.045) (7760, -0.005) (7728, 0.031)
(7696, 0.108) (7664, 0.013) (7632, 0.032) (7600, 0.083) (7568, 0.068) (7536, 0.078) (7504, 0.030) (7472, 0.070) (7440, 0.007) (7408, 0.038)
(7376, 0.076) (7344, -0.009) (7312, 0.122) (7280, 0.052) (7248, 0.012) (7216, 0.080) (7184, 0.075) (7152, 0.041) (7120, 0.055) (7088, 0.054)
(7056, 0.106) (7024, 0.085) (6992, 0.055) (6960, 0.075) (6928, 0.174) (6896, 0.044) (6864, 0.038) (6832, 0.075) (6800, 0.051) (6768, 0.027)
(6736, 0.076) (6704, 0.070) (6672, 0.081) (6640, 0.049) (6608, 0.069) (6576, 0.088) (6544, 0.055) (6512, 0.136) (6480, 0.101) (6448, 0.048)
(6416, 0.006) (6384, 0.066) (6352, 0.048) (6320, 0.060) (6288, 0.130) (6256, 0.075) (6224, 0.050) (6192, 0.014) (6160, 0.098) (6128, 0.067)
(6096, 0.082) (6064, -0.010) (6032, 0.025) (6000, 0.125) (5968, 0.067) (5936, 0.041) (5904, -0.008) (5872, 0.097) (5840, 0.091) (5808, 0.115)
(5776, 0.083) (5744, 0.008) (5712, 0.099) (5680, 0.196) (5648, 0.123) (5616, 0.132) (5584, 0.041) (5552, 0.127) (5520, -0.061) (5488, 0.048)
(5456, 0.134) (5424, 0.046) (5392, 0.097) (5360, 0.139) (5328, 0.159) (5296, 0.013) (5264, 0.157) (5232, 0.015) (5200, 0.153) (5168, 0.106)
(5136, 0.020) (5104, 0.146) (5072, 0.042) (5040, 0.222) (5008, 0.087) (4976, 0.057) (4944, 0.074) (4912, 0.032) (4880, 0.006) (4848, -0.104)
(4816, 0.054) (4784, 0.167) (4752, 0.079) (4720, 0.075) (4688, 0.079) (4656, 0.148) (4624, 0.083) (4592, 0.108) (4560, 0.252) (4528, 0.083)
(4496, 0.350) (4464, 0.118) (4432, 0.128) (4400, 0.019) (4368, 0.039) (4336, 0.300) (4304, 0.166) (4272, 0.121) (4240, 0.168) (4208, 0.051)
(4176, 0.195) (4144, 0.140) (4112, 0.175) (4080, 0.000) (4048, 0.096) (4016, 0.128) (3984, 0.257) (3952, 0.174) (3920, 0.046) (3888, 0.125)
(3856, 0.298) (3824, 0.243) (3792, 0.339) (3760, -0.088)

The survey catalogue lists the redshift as 1.443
